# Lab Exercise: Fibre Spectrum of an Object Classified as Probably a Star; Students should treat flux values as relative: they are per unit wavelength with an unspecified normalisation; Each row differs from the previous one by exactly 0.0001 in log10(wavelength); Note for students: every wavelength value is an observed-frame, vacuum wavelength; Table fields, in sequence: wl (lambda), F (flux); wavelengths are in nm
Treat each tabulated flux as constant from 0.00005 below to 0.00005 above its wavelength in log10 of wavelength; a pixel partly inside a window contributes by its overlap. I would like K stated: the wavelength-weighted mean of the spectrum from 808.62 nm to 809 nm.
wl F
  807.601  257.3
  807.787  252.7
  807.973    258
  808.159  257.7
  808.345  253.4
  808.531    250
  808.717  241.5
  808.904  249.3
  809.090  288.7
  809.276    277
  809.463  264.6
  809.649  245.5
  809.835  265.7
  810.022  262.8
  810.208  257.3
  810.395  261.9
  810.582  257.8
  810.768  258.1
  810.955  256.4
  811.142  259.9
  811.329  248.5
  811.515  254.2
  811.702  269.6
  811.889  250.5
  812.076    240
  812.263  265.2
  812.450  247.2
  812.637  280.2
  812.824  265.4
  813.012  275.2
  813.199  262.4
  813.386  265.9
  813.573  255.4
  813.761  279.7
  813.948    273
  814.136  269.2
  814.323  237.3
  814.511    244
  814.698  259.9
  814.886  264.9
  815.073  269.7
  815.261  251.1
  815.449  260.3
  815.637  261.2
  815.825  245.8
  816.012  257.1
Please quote 246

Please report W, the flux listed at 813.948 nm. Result 273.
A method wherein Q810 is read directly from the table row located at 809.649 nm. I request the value 245.5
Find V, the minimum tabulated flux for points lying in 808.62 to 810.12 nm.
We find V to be 241.5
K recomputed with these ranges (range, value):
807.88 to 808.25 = 258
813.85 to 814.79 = 257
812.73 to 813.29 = 267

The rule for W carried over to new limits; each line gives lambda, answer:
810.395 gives 261.9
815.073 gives 269.7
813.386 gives 265.9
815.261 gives 251.1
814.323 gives 237.3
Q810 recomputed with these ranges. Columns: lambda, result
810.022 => 262.8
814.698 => 259.9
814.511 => 244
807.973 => 258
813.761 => 279.7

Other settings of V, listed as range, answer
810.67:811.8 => 248.5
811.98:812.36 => 240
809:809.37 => 277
